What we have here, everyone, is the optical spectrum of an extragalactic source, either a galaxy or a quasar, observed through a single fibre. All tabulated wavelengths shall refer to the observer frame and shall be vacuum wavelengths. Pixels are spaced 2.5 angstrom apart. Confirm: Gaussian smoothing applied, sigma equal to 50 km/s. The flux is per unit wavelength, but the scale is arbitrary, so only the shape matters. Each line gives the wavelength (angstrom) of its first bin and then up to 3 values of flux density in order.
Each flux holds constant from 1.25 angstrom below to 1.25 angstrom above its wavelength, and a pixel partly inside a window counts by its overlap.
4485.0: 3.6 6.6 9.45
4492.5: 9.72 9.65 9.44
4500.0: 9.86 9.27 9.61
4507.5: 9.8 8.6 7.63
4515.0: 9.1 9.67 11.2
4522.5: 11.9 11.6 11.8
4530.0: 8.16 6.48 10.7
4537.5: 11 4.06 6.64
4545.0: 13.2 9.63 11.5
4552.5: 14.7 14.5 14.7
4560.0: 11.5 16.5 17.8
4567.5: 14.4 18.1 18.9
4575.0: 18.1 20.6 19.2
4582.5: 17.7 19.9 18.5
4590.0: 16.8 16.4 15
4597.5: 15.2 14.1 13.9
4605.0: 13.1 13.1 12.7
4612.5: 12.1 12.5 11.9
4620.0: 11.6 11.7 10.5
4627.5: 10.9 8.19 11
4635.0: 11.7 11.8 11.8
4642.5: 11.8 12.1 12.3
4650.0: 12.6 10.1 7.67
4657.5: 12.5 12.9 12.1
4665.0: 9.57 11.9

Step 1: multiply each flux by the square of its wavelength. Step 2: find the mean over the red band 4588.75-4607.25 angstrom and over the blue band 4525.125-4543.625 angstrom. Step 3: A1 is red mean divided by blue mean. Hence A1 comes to 1.77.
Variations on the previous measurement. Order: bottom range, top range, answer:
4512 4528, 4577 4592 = 1.82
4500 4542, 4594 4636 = 1.37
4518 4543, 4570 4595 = 1.98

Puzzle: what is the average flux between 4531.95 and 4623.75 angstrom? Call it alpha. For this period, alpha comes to 14.1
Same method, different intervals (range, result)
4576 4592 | 18.7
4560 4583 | 17.6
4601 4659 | 11.6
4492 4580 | 11.8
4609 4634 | 11.3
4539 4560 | 11.2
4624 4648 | 11.2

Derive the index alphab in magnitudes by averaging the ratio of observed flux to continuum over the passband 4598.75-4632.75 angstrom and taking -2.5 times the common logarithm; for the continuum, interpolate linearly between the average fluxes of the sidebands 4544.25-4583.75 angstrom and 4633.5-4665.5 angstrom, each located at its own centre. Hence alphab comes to 0.11 mag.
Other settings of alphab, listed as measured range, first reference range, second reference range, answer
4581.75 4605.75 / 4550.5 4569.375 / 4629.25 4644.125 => -0.210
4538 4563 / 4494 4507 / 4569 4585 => 0.343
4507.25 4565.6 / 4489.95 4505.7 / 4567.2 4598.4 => 0.221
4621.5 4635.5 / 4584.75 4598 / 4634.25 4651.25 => 0.251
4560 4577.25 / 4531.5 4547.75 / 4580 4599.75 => -0.247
